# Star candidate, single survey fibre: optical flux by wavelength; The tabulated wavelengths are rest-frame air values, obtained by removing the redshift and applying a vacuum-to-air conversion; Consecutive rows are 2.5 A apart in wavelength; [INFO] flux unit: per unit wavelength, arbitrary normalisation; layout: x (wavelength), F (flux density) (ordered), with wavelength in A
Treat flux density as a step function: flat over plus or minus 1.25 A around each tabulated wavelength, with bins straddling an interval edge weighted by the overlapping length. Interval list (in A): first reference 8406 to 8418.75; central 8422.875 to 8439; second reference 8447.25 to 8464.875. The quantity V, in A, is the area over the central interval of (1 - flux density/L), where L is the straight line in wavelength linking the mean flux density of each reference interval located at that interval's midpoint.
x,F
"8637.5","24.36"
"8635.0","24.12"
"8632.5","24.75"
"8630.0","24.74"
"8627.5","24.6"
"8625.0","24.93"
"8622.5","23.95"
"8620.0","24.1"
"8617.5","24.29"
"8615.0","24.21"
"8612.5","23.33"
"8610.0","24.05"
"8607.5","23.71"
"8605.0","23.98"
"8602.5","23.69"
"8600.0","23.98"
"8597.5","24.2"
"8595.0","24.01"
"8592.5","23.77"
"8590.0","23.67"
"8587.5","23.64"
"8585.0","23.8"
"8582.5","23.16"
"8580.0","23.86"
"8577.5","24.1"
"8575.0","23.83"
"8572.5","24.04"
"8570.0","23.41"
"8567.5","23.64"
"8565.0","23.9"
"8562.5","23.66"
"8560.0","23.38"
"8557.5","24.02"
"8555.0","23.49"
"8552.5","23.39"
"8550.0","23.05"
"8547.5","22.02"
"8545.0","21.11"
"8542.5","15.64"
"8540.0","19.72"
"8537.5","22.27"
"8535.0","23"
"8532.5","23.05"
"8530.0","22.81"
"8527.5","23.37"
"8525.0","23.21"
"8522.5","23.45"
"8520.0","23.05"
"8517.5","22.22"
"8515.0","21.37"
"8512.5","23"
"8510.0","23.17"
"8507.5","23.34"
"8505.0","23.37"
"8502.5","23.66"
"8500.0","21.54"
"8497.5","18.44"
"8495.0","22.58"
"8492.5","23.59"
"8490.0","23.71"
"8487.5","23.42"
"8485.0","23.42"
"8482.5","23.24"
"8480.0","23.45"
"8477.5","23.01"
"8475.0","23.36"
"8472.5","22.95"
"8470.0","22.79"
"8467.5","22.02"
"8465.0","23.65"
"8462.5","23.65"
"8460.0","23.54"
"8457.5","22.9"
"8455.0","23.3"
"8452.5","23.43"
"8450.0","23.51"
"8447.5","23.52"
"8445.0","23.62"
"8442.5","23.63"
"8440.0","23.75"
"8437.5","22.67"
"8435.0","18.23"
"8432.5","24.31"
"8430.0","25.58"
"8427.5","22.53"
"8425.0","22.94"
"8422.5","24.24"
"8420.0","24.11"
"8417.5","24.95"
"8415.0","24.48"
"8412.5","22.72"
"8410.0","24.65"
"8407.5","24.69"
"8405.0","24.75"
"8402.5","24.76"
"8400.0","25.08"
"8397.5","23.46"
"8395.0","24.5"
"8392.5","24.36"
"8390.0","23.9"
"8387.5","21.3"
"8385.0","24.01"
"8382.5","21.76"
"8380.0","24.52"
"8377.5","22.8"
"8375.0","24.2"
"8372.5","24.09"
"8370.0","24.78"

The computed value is 0.8 A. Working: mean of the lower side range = 24.3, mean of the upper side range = 23.4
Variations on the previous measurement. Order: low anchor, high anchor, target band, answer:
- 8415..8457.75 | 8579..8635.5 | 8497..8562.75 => 3.76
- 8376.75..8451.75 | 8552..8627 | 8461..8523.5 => 2.32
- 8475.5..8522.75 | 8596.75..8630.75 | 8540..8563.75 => 1.36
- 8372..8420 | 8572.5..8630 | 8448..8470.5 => 0.69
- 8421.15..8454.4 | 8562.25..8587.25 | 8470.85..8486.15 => 0.10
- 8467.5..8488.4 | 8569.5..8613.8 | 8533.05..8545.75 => 1.63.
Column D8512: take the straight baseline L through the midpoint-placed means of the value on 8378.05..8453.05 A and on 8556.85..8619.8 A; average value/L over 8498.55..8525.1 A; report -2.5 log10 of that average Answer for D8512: 0.04 mag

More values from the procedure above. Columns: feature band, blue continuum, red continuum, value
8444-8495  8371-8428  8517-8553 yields -0.016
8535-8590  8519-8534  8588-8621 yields 0.032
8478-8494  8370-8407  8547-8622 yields 0.017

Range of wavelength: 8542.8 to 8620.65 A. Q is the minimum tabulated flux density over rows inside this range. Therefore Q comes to 21.11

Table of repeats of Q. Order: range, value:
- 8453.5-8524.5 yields 18.44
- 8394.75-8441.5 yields 18.23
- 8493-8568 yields 15.64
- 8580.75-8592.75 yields 23.16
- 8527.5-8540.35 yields 19.72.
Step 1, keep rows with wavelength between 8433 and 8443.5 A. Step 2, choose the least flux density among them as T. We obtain 18.23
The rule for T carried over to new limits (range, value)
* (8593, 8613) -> 23.33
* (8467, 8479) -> 22.02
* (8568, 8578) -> 23.41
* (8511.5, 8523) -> 21.37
